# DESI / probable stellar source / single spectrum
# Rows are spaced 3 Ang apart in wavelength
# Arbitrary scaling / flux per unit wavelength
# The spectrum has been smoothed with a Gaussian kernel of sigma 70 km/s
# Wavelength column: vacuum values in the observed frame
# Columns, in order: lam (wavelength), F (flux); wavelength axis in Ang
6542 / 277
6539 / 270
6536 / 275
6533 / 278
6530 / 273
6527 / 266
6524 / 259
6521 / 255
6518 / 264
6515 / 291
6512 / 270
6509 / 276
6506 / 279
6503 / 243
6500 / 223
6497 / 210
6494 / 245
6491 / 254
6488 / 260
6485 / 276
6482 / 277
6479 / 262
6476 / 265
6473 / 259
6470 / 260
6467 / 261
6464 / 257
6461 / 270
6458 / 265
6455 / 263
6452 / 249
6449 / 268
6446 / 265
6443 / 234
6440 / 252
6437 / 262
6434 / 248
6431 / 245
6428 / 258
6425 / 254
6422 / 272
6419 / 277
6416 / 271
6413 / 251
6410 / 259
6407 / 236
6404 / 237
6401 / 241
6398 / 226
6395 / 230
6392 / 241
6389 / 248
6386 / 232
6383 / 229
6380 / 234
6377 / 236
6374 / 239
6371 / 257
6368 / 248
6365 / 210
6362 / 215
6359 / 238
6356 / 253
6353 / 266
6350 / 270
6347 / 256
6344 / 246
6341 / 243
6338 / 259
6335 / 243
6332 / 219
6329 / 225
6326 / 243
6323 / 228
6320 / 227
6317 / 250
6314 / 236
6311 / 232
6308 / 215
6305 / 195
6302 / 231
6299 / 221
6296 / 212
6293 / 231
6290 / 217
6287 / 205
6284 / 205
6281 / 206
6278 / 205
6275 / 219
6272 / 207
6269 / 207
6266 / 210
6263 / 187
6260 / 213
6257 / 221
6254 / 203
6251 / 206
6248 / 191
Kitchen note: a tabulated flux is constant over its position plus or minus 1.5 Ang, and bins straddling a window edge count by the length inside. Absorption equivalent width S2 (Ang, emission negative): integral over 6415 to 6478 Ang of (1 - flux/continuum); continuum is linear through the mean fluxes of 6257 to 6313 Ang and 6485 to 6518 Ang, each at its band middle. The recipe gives -3.7 Ang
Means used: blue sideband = 213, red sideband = 256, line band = 260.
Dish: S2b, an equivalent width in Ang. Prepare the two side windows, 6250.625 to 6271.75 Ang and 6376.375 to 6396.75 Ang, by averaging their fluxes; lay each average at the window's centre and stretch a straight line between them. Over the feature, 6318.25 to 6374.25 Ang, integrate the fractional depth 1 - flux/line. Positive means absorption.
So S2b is -3.7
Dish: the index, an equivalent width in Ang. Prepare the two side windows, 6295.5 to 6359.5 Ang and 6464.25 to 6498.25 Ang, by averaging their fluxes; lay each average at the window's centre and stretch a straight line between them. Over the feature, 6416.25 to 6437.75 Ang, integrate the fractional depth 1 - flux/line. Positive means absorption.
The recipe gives -0.8 Ang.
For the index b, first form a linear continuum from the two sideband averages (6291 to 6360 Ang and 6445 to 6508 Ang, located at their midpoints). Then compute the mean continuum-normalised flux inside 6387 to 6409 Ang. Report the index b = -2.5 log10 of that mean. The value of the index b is 0.04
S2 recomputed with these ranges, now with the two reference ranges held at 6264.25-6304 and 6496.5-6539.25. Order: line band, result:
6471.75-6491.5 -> -0.8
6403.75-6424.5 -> -1.5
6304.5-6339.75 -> -1.7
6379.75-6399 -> 0.1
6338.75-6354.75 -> -2.1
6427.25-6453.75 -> -0.7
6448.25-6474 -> -1.0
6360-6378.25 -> -0.2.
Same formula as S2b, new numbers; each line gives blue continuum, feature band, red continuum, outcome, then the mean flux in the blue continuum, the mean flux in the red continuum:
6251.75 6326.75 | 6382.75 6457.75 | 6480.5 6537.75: -2.1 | 217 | 262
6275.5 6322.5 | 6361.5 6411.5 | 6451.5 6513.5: 0.3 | 219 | 258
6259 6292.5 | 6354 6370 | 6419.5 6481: -0.1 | 208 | 259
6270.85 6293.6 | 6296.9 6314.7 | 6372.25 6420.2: -0.2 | 211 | 243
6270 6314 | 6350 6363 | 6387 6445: -0.8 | 215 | 250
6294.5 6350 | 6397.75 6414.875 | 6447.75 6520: 0.3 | 233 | 260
